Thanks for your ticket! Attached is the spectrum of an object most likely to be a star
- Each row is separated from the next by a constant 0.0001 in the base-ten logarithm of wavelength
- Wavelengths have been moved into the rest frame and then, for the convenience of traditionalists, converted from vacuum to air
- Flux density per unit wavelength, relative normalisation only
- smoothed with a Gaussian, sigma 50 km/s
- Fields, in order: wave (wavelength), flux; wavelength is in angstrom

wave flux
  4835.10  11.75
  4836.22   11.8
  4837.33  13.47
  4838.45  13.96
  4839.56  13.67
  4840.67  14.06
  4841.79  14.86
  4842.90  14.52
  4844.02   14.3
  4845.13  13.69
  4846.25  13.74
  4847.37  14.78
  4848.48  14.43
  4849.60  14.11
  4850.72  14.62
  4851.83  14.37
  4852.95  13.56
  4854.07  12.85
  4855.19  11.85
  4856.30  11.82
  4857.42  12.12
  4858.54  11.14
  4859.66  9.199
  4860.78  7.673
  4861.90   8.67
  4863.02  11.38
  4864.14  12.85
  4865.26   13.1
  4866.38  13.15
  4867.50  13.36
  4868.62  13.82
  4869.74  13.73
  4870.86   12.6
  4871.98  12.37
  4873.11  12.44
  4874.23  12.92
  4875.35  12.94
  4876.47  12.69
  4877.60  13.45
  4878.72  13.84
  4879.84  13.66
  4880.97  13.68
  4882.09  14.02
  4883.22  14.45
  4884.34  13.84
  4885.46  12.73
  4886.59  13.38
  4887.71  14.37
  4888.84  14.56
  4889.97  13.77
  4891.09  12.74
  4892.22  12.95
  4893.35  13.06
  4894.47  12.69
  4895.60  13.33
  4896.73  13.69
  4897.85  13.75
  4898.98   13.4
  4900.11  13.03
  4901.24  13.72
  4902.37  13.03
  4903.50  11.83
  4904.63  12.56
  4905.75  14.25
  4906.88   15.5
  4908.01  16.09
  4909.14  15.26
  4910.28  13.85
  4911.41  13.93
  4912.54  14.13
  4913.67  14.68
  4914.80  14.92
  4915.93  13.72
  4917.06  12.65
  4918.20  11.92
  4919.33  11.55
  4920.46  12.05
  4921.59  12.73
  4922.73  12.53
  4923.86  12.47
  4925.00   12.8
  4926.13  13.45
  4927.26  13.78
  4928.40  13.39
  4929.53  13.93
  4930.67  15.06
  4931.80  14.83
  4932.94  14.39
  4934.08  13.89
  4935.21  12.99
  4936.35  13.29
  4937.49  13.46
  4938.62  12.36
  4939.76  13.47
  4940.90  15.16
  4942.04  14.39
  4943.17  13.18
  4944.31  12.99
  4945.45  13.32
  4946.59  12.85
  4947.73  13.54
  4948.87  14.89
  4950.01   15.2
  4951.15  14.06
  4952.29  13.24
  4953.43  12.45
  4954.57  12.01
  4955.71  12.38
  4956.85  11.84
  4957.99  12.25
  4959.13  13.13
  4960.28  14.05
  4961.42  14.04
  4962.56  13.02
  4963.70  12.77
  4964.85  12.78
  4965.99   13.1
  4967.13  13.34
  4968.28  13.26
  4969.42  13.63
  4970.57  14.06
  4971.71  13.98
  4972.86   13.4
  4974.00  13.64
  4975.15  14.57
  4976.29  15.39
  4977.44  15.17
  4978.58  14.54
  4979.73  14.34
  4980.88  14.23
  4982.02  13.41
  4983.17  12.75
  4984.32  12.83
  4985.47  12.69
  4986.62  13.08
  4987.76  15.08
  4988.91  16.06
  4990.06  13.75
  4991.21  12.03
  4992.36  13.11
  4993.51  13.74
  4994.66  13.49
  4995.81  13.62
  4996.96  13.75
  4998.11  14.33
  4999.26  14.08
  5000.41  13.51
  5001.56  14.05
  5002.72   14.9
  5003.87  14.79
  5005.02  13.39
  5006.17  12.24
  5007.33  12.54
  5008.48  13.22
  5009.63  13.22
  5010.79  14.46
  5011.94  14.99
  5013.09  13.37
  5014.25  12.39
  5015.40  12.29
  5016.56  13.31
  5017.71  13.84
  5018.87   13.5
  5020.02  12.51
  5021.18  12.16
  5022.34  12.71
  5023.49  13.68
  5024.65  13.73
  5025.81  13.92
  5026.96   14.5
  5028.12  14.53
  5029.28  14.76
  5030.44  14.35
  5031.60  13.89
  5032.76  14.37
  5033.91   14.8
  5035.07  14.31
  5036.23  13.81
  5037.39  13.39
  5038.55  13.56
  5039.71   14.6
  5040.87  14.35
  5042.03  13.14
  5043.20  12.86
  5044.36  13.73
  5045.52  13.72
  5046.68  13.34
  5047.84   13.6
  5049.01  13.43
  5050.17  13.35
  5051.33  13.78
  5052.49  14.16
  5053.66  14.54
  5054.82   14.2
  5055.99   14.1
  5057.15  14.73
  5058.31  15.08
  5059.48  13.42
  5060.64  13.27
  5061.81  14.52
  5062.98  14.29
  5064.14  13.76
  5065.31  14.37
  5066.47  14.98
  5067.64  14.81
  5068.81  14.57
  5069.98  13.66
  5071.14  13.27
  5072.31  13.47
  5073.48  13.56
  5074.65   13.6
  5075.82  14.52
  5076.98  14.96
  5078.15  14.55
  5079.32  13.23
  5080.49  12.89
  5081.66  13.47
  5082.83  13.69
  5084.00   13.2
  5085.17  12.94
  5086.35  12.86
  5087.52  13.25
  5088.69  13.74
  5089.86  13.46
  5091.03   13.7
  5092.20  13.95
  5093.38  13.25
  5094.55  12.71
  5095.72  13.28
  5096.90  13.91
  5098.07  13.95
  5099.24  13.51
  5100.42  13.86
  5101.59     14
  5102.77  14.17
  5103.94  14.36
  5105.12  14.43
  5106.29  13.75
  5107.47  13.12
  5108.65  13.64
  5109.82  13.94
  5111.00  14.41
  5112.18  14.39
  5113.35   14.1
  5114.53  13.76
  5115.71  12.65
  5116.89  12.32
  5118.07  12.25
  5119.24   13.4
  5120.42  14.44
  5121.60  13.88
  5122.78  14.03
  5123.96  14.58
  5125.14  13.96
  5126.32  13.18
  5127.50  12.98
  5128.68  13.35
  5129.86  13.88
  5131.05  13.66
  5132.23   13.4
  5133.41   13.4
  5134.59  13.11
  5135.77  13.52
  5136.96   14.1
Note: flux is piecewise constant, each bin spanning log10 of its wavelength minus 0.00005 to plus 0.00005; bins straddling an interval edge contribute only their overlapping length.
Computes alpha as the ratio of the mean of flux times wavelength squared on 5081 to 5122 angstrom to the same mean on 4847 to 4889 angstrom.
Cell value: 1.16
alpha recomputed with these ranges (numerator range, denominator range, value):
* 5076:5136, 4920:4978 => 1.07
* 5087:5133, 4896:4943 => 1.08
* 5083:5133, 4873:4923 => 1.10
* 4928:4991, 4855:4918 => 1.07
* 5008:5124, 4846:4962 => 1.11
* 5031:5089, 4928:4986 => 1.06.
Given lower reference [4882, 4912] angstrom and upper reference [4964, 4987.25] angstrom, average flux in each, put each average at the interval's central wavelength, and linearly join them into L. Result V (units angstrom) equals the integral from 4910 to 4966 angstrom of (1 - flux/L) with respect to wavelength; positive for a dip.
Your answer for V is 1.3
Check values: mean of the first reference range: 13.7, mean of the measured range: 13.4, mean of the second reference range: 13.7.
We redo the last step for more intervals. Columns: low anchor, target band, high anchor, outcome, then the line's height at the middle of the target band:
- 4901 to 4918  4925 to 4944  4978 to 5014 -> 0.2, 13.9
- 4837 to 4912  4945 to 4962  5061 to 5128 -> 0.2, 13.4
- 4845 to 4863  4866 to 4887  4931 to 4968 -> -1.2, 12.6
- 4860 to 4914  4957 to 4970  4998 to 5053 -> 0.3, 13.5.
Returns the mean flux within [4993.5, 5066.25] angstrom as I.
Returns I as 13.8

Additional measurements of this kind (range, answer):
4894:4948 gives 13.5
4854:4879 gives 12.1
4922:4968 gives 13.4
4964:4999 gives 13.8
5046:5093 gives 13.9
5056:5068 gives 14.3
